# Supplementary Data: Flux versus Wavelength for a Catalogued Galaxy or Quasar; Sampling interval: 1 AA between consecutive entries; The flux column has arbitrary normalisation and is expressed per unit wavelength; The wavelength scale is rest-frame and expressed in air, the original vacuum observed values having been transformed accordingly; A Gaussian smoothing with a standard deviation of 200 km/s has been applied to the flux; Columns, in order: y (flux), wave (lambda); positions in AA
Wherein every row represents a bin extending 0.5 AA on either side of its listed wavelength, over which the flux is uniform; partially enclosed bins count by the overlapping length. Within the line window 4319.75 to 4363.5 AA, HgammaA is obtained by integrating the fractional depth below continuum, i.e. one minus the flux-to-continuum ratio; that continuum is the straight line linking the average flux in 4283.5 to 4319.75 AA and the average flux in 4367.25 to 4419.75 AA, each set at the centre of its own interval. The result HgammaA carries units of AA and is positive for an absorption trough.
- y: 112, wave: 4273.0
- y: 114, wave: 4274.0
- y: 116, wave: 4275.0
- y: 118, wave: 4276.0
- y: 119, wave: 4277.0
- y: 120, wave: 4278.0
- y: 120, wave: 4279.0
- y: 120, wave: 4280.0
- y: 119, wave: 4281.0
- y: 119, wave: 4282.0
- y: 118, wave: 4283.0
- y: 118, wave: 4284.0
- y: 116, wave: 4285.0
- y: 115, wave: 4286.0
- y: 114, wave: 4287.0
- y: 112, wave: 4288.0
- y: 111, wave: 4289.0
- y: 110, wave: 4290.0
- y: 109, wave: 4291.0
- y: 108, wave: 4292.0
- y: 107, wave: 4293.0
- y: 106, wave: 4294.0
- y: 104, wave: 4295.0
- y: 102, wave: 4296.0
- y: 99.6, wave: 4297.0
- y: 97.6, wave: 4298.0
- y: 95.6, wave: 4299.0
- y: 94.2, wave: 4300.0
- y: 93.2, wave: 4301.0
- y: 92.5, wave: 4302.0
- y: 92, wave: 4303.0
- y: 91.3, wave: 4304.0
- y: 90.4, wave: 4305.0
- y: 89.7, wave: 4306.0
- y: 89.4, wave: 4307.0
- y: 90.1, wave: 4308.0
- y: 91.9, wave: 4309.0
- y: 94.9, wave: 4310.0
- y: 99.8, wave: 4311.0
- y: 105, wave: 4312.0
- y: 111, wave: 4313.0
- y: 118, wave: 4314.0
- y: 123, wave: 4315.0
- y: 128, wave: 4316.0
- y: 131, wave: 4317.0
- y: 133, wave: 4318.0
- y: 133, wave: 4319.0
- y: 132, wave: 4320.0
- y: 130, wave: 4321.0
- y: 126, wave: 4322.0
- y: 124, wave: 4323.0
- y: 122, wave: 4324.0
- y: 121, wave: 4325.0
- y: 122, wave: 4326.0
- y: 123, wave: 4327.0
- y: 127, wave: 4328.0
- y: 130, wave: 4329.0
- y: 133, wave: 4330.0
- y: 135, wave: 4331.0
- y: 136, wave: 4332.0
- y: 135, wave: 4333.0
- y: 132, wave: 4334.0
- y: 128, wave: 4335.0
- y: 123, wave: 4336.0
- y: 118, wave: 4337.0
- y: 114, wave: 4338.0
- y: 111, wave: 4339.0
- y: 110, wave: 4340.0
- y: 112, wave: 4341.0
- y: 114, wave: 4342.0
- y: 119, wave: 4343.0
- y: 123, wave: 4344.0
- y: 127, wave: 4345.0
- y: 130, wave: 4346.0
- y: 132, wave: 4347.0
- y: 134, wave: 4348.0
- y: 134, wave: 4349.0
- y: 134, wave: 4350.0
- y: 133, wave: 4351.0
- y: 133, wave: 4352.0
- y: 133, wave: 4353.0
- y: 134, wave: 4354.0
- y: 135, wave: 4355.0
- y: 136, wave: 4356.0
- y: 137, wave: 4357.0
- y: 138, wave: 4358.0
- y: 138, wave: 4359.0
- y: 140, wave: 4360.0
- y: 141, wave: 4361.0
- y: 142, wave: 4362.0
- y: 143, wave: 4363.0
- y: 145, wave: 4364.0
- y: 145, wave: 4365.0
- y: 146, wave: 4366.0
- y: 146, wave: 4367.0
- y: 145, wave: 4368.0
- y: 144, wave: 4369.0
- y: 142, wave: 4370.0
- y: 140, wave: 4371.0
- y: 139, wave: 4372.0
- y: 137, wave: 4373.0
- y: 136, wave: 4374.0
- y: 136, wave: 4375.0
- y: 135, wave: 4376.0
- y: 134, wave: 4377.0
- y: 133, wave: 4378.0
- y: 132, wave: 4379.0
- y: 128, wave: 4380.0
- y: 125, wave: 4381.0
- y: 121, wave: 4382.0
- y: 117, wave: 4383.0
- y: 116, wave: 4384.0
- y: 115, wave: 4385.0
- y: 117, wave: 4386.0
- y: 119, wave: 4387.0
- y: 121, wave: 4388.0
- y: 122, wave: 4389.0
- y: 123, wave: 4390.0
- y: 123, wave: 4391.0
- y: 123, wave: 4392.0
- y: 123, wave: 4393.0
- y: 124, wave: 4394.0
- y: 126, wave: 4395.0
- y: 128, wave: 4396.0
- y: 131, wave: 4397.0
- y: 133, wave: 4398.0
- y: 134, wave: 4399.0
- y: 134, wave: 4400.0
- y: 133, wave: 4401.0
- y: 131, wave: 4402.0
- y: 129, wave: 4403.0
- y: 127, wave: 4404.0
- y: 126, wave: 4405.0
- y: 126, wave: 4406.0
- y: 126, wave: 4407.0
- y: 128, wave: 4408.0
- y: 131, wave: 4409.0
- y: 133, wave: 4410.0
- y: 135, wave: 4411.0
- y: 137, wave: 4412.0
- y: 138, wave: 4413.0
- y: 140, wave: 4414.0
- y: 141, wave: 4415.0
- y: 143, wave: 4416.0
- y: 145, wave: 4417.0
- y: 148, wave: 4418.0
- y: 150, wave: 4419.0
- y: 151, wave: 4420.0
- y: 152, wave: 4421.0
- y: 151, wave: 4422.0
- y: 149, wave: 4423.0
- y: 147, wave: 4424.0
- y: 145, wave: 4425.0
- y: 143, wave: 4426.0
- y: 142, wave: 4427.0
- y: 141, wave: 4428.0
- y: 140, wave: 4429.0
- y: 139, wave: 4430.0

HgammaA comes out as -4.4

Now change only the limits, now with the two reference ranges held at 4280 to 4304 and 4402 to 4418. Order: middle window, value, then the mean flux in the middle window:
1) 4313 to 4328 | -1.6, 126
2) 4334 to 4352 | -0.8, 124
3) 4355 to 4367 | -1.8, 141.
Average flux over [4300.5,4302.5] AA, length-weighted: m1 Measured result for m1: 92.8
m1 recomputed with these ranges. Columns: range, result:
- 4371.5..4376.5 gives 137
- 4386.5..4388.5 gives 120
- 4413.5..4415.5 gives 140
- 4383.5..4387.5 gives 117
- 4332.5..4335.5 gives 132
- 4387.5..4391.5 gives 122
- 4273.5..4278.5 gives 117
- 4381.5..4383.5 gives 119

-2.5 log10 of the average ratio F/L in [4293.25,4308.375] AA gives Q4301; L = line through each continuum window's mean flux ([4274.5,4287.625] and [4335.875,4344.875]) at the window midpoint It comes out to 0.22 mag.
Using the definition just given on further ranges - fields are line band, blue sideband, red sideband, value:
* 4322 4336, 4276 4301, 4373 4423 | -0.09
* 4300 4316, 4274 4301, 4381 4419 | 0.16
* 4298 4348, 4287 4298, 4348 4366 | 0.05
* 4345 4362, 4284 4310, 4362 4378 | -0.03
